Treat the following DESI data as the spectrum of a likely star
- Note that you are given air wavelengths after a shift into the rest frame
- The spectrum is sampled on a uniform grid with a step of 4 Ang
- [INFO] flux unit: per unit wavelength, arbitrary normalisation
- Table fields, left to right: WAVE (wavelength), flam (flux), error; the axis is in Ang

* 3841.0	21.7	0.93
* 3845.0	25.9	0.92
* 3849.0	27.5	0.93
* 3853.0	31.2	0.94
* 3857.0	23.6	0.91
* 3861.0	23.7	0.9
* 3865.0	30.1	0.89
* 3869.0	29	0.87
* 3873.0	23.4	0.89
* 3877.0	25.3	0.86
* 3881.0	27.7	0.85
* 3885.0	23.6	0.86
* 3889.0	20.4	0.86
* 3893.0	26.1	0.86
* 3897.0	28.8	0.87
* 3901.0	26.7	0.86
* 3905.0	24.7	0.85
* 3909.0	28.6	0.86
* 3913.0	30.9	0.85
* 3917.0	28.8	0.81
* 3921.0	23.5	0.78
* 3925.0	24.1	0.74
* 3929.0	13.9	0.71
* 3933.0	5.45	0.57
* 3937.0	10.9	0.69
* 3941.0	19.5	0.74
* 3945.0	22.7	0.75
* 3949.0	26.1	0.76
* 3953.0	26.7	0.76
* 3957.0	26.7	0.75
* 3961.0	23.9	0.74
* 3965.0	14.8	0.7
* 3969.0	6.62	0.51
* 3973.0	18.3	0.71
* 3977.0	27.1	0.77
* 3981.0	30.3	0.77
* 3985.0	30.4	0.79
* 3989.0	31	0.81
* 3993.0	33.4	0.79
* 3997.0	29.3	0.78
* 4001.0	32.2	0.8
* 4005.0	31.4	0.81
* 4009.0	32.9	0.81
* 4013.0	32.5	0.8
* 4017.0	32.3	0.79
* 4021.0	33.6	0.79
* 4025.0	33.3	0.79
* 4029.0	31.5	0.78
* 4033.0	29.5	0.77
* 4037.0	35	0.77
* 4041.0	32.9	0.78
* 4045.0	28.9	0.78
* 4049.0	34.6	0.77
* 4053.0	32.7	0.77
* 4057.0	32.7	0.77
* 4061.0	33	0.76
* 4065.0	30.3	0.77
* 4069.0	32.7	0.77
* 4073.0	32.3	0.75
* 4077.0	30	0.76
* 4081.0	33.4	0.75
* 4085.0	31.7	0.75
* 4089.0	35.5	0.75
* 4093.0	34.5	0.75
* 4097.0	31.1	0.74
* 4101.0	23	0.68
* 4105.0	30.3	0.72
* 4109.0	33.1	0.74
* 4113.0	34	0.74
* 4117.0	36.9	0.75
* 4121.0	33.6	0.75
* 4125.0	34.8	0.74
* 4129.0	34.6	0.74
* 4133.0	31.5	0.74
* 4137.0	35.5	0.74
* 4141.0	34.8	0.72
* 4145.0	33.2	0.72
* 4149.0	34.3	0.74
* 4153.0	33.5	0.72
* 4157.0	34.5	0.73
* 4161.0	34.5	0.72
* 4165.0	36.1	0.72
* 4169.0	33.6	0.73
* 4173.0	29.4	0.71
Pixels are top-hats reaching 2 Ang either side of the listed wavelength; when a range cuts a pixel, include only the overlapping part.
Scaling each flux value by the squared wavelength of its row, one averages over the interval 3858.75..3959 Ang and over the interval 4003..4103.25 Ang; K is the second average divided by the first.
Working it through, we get 1.44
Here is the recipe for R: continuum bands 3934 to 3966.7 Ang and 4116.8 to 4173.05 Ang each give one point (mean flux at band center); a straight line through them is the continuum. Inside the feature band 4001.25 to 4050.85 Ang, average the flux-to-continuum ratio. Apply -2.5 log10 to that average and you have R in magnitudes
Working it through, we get -0.235 mag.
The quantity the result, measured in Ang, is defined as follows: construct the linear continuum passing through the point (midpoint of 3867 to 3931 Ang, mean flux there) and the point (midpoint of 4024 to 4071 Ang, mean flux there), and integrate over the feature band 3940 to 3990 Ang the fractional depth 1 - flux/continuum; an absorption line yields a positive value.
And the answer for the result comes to 9.00 Ang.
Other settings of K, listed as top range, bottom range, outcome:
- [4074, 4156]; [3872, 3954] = 1.58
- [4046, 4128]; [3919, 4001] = 1.54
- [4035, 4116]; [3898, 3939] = 1.59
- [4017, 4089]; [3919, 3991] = 1.60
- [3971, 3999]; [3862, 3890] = 1.17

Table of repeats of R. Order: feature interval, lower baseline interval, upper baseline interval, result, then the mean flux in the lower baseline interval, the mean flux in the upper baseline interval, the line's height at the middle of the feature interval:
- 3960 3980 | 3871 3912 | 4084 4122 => 0.46 mag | 25.7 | 32.4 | 28.1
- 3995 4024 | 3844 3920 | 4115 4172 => -0.06 mag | 26.6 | 34.3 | 30.4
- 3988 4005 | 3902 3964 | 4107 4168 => -0.20 mag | 22.4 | 34.3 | 26.1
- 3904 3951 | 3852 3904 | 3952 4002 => 0.19 mag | 26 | 25.3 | 25.6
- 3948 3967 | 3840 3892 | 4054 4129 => 0.21 mag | 25.7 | 32.4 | 28.4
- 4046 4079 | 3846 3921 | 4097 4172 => -0.03 mag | 26.6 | 33.3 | 31.4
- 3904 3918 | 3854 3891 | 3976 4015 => -0.05 mag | 25.4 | 31.2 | 27.2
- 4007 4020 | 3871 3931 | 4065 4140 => -0.12 mag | 25.1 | 32.7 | 29.3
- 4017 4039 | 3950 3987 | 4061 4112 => -0.19 mag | 22.8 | 31.6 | 27.3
